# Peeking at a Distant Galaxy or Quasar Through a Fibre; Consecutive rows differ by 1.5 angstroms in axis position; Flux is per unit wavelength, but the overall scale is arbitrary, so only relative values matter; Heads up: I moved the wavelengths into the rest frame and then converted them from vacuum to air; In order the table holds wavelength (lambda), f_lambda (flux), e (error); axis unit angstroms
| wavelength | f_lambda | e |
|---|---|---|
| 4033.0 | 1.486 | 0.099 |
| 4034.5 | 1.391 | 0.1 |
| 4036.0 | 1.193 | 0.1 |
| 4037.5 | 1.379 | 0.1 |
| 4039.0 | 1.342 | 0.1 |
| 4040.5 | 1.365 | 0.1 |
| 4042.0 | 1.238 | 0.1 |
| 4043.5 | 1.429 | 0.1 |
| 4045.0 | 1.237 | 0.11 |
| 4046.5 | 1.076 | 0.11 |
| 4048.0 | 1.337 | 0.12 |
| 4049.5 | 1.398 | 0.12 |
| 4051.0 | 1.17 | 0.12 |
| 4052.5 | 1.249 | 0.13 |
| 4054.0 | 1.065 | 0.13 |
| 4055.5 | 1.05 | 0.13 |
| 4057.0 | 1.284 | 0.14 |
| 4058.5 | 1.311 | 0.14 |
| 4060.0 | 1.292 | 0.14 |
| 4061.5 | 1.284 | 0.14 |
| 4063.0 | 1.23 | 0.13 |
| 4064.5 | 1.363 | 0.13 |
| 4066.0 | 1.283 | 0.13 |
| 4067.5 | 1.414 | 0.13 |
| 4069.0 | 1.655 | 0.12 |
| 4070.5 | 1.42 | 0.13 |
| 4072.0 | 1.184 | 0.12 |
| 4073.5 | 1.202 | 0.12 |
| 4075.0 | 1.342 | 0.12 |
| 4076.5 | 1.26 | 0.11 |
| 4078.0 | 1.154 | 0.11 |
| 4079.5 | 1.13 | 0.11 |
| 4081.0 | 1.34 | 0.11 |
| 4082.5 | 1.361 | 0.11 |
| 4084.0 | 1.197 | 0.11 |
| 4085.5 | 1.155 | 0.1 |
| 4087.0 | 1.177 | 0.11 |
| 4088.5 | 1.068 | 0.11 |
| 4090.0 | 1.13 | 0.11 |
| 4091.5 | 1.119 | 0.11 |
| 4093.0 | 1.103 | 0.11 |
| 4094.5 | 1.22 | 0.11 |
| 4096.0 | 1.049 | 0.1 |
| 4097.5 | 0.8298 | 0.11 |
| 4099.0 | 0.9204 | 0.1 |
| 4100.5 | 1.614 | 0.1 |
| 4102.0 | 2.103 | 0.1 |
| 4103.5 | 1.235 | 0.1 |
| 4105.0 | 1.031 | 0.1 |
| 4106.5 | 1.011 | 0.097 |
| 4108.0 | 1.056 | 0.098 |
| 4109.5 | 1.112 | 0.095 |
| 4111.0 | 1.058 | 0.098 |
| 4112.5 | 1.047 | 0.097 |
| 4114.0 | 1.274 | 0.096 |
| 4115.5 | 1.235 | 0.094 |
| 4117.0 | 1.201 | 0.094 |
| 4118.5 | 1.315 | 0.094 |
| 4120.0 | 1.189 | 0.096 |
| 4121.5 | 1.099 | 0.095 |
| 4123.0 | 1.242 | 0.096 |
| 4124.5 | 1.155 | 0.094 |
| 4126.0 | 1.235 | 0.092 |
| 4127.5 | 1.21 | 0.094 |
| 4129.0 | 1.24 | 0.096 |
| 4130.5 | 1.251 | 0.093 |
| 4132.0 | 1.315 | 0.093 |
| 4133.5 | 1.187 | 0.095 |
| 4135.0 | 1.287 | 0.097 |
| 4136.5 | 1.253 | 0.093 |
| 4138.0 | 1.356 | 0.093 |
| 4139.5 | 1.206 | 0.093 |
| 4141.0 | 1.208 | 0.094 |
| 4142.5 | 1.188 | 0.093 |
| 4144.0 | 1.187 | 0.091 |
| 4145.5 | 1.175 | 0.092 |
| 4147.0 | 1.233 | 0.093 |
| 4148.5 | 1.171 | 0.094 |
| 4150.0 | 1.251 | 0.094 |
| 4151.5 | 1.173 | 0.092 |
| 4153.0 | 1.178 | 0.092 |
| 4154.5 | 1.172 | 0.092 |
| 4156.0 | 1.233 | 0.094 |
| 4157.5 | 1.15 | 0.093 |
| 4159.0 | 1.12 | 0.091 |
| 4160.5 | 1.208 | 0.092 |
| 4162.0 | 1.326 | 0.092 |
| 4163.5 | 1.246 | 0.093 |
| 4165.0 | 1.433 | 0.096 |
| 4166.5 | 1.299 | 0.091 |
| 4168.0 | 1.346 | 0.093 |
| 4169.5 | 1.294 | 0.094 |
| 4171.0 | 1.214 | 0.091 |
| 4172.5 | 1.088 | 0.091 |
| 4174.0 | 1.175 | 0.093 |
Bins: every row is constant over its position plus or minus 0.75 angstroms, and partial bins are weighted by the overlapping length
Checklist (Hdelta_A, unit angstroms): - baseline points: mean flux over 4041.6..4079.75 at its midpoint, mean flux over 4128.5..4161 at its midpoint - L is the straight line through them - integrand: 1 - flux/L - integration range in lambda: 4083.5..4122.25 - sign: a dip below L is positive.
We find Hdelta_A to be 2.2 angstroms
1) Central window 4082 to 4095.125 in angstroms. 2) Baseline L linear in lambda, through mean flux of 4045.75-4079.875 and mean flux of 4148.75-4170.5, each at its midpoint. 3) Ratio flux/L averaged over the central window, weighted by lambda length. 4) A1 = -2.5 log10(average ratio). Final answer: 0.09 mag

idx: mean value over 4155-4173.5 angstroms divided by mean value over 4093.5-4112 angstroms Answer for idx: 1.1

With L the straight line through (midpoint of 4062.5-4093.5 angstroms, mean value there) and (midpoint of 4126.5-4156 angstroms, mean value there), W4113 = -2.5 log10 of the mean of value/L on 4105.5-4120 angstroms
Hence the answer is 0.08 mag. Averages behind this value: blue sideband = 1.25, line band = 1.15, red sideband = 1.22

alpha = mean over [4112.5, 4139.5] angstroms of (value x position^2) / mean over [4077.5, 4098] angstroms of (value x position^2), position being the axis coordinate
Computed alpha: 1.1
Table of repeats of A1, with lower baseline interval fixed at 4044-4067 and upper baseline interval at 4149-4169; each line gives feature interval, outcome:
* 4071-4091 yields 0.03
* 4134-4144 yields 0.00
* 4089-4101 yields 0.12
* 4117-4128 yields 0.03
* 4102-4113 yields 0.09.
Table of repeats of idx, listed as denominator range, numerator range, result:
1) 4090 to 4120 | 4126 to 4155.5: 1.03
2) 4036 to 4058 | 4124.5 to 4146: 0.98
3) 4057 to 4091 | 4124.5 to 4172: 0.97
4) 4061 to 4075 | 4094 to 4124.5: 0.89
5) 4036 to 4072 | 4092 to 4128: 0.92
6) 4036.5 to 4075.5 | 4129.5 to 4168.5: 0.96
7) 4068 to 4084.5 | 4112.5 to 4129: 0.93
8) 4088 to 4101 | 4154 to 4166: 1.12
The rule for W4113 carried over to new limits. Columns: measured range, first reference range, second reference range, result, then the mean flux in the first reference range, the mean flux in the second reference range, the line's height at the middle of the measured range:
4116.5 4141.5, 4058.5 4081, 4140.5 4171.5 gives 0.017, 1.3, 1.23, 1.25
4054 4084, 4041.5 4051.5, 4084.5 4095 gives -0.072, 1.27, 1.14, 1.2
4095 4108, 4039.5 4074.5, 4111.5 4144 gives 0.027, 1.28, 1.22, 1.24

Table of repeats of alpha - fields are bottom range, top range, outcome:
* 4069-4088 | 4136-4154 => 1.00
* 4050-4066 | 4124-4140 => 1.05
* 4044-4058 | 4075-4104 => 1.03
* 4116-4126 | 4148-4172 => 1.05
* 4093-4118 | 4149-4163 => 1.04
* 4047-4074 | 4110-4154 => 0.97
